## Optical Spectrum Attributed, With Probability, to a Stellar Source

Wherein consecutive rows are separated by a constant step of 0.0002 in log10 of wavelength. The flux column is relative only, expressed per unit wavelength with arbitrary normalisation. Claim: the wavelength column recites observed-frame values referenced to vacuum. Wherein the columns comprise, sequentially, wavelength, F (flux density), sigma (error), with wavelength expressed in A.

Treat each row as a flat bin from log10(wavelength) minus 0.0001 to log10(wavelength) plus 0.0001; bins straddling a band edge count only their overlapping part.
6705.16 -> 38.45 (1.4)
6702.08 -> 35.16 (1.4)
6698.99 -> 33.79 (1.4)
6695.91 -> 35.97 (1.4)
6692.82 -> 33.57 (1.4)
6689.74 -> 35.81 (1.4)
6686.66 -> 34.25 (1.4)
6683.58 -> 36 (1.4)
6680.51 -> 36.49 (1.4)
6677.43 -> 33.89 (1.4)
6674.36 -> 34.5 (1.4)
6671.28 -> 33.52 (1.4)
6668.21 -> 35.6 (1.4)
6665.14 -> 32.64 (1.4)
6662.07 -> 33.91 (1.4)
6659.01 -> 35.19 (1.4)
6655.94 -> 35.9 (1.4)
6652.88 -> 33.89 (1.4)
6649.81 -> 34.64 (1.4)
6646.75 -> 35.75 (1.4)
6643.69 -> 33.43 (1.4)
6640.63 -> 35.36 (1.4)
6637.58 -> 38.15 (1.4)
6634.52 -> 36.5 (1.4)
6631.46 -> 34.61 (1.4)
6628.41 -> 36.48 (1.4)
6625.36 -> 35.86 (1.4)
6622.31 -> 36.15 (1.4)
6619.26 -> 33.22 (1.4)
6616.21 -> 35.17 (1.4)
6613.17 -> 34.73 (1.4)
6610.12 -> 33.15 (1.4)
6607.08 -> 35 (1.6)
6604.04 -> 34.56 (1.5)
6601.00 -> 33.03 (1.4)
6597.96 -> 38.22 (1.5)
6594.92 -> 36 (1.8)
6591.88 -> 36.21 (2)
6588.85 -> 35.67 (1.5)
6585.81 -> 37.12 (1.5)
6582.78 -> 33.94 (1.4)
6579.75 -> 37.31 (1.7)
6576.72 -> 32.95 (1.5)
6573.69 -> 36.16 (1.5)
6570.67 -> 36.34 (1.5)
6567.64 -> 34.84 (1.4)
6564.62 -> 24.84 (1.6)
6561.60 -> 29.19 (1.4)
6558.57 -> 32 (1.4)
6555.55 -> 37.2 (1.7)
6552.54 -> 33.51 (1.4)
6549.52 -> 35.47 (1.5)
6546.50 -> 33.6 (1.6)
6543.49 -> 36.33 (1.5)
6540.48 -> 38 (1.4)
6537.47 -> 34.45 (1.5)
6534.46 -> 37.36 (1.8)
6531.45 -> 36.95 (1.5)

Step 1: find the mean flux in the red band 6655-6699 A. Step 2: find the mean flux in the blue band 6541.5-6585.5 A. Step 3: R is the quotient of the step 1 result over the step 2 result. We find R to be 1.02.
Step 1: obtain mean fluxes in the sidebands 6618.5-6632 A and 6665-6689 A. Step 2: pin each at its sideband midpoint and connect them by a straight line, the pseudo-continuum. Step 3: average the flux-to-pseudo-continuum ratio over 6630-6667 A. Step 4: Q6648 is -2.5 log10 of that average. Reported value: 0.00 mag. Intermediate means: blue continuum 35.4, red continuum 34.8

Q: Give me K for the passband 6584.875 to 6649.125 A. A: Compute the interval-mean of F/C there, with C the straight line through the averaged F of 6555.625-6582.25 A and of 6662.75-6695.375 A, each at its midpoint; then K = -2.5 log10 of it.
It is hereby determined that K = -0.05 mag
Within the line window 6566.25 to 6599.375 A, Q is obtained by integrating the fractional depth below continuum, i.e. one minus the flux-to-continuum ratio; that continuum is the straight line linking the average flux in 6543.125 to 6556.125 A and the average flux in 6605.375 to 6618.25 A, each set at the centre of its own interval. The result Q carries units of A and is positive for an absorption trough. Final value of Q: -1.1 A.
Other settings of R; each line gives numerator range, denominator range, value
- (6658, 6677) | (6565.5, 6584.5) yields 0.98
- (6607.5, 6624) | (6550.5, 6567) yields 1.09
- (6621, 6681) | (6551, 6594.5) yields 1.03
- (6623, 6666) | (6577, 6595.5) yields 0.98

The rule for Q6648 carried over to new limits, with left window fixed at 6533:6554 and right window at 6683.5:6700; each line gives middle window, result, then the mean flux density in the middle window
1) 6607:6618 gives 0.02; 34.4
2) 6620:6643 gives -0.03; 36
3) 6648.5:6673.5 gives 0.02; 34.4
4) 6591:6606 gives -0.01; 35.6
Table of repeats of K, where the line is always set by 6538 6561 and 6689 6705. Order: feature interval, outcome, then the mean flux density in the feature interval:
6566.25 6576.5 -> -0.02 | 35.4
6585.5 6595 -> -0.04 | 36.2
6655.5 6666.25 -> 0.02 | 34.3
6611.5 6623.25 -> 0.01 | 34.7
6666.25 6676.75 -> 0.02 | 34.4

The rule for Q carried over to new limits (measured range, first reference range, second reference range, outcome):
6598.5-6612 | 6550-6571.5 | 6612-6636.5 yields 0.1 A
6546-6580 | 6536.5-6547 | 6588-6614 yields 2.0 A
